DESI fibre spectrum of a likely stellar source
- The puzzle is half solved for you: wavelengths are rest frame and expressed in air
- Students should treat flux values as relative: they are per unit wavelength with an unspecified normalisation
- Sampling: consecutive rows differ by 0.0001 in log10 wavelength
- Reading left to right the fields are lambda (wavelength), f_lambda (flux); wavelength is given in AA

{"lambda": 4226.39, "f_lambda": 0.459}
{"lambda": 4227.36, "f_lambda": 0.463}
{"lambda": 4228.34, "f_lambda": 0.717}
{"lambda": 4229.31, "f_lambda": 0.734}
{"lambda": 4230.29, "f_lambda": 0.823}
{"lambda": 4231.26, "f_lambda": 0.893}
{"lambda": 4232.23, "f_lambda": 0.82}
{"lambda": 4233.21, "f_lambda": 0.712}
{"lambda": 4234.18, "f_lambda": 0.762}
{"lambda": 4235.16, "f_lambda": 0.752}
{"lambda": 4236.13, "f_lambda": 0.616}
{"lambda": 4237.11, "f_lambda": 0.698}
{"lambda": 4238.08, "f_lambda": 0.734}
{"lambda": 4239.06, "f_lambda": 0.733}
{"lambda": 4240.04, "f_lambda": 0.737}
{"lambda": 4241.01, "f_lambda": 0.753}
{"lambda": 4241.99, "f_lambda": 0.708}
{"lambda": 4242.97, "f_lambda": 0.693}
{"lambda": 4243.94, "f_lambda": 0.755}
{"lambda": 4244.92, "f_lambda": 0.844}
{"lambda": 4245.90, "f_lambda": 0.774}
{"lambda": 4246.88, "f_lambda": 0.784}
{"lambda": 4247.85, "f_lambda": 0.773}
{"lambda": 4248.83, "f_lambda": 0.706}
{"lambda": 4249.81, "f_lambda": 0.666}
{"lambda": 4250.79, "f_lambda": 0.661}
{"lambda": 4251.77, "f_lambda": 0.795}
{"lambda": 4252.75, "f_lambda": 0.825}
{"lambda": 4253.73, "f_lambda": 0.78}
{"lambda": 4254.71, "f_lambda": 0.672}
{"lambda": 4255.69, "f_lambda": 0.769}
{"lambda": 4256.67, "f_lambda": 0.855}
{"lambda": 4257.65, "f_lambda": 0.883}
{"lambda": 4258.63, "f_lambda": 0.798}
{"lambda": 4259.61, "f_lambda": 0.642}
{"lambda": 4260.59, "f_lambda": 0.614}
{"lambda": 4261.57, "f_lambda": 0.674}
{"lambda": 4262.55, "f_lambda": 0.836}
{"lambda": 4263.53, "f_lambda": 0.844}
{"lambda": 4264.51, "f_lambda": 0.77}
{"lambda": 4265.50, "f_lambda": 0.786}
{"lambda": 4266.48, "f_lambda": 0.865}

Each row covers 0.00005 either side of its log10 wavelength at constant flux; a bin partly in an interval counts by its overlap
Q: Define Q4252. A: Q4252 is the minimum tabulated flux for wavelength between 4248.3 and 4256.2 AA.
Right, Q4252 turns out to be 0.661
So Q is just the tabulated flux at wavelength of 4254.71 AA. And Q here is 0.672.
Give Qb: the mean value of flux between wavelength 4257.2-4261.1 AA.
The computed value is 0.733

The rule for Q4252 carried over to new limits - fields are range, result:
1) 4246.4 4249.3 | 0.706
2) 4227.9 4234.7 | 0.712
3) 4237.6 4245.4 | 0.693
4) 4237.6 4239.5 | 0.733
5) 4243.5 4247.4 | 0.755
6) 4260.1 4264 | 0.614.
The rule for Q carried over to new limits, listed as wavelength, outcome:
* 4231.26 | 0.893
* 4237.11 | 0.698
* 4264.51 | 0.77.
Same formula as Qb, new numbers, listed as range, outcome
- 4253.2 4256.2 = 0.742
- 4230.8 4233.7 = 0.808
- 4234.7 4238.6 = 0.7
